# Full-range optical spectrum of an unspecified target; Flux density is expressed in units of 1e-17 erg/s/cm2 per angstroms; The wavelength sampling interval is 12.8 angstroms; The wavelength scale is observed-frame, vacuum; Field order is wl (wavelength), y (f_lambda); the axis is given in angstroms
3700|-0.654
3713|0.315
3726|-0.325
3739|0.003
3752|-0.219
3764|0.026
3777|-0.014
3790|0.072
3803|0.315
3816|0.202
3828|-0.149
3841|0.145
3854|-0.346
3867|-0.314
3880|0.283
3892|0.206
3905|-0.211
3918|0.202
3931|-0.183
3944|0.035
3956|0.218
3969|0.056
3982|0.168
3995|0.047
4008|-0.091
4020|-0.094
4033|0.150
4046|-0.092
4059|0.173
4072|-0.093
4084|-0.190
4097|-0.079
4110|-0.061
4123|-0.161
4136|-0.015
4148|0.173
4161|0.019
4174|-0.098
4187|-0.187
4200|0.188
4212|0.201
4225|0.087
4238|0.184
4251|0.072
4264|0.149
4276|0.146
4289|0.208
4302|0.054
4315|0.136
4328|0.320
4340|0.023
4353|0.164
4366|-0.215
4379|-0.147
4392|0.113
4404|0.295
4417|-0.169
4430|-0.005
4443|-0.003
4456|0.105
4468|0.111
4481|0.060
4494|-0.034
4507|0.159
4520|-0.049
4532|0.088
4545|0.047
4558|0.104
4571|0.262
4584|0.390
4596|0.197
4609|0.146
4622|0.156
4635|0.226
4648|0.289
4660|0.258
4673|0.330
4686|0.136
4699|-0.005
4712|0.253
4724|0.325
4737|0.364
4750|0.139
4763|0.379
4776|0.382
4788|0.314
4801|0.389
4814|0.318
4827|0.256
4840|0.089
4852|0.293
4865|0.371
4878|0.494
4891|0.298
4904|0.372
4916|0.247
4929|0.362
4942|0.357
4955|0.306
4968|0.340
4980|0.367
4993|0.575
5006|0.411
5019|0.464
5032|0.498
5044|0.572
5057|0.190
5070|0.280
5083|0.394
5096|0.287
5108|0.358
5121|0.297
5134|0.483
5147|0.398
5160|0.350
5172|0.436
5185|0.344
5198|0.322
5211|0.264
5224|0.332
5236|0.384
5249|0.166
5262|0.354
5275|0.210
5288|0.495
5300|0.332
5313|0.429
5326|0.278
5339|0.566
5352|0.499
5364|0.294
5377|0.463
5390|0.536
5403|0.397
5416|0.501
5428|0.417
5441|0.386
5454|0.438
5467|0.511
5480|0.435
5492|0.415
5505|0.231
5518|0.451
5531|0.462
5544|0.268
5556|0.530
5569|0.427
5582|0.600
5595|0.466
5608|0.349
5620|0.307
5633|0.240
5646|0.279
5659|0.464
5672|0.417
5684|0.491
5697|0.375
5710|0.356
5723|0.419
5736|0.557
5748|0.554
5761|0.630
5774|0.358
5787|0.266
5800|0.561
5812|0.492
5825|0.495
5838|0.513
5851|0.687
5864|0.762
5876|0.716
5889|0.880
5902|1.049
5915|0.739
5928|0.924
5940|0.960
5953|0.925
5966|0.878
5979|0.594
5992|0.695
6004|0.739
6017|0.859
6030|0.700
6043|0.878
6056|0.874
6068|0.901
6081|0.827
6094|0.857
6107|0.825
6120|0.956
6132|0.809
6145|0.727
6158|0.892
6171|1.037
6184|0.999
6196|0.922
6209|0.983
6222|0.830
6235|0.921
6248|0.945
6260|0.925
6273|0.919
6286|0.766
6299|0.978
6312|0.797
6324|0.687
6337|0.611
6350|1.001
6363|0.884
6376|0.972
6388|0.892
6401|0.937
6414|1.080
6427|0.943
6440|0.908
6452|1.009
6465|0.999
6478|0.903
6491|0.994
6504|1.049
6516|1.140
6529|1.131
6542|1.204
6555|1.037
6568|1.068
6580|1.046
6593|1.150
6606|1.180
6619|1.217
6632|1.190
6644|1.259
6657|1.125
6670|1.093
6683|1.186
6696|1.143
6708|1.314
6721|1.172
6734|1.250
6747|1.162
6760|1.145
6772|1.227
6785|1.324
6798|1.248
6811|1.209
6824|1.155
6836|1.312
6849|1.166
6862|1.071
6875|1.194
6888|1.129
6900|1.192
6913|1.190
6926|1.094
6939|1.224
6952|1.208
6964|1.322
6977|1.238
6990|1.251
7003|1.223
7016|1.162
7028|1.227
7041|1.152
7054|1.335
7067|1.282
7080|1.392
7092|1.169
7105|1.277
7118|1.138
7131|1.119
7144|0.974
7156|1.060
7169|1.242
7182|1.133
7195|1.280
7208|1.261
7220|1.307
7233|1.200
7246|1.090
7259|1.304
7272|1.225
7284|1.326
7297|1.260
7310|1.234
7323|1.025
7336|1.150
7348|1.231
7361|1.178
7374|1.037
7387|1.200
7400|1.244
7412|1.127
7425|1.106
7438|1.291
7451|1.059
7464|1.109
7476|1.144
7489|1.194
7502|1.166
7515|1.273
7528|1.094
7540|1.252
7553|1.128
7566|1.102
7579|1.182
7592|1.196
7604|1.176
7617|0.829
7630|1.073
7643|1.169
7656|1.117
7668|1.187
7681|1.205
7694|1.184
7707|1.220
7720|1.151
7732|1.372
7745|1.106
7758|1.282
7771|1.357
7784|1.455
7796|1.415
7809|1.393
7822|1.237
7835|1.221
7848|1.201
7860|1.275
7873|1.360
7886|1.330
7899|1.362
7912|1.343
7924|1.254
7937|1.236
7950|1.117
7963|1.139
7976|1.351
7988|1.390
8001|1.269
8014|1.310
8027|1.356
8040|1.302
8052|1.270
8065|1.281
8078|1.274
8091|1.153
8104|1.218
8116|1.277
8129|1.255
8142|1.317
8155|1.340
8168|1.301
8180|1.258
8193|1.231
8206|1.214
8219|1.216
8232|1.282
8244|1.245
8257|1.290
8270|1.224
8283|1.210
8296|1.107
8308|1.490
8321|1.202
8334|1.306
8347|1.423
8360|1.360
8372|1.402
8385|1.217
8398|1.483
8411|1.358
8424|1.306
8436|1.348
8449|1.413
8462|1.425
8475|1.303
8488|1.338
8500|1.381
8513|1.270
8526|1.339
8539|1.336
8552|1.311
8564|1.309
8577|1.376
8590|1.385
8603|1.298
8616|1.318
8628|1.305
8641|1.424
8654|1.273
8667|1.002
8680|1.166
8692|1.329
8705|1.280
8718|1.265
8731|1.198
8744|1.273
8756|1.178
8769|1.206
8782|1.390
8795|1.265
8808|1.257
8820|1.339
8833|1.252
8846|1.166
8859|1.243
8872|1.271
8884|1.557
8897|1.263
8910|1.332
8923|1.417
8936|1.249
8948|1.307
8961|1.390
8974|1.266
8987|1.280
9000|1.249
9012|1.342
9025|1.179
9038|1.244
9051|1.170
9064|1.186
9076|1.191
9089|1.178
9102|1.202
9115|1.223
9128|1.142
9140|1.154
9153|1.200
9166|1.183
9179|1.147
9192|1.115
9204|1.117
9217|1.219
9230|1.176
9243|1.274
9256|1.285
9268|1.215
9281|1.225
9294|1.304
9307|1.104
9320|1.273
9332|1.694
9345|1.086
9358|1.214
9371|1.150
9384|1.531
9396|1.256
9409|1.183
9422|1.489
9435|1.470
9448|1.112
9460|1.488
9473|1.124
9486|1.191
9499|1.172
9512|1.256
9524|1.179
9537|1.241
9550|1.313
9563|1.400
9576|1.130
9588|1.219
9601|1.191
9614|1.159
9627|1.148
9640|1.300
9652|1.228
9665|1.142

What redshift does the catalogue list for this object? 0.470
